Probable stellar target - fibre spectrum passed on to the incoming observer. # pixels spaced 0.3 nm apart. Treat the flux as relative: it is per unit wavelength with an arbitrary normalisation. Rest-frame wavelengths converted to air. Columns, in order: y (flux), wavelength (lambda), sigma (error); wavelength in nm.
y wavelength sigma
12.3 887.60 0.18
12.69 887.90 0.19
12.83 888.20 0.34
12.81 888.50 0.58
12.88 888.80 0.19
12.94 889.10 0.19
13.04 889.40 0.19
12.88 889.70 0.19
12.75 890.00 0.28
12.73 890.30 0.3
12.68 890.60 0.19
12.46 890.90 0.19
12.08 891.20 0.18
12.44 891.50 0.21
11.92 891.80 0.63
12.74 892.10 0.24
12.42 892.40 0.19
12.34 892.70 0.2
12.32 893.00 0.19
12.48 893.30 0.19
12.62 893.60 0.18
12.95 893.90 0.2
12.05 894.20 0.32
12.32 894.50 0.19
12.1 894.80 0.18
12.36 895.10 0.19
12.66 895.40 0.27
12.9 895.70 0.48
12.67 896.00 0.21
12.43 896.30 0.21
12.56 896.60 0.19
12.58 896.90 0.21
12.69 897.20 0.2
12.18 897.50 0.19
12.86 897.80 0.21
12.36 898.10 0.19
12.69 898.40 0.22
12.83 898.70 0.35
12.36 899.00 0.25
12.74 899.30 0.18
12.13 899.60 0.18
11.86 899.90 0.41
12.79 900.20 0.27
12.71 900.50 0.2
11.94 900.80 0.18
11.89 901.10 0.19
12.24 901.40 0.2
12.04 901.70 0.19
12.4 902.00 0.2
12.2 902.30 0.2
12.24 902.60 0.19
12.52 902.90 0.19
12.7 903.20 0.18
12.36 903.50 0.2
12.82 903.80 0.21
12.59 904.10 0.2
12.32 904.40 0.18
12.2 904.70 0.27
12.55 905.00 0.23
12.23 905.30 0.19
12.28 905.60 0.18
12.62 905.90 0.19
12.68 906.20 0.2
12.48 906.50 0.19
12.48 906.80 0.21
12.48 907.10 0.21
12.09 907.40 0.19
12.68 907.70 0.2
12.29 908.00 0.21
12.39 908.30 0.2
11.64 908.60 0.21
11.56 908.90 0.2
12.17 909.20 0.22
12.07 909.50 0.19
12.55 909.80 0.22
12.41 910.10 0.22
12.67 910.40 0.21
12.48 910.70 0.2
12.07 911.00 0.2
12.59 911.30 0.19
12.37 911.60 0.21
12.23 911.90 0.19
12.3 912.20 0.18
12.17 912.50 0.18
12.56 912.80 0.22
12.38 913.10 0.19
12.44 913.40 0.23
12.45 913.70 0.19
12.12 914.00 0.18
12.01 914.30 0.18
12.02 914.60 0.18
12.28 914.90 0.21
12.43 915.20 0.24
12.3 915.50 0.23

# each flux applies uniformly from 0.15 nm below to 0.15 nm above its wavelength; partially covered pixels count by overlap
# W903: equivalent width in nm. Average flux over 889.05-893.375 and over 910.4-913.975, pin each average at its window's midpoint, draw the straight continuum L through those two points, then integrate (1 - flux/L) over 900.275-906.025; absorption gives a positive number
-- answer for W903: 0.04 nm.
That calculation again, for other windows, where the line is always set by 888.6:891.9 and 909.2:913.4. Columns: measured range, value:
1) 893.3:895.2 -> 0.03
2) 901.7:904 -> 0.01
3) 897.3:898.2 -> 0.00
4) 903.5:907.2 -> -0.01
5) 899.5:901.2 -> 0.04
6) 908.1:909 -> 0.04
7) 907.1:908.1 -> 0.00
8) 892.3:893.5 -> 0.02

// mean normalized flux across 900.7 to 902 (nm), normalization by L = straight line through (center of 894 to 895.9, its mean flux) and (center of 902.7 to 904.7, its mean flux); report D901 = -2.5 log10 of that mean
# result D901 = 0.04 mag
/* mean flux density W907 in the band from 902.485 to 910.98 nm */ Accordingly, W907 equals 12.4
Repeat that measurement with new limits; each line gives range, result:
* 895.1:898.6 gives 12.6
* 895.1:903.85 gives 12.5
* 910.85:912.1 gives 12.3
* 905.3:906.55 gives 12.5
